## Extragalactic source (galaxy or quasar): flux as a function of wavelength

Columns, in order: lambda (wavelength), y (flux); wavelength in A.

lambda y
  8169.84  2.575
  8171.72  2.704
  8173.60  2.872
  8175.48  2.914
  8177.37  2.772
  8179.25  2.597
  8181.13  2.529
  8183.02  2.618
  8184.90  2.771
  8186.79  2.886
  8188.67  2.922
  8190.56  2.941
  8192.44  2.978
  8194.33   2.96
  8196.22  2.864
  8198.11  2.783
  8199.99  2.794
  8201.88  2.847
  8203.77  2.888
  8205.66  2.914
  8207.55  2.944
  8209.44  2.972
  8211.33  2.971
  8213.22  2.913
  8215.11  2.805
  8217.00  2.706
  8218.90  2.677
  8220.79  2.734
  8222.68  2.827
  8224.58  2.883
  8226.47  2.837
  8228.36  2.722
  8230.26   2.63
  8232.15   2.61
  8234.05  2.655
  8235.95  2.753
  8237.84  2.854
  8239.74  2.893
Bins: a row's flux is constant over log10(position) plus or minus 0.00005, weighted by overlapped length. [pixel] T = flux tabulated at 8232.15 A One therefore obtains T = 2.61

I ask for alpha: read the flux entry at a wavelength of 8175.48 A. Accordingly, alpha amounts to 2.914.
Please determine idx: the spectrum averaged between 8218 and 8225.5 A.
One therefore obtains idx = 2.78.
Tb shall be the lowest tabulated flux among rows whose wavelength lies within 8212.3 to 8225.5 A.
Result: 2.677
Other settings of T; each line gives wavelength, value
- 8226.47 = 2.837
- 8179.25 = 2.597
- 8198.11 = 2.783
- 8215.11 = 2.805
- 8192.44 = 2.978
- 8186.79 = 2.886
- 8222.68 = 2.827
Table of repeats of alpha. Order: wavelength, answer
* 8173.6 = 2.872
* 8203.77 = 2.888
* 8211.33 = 2.971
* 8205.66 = 2.914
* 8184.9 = 2.771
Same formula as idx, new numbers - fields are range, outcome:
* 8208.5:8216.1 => 2.92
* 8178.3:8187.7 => 2.68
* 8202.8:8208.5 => 2.91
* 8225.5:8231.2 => 2.73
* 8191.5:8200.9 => 2.88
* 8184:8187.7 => 2.82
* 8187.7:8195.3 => 2.95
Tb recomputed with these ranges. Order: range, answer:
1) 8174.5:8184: 2.529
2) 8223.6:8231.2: 2.63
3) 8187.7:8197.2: 2.864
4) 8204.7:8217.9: 2.706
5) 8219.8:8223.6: 2.734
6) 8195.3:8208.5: 2.783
